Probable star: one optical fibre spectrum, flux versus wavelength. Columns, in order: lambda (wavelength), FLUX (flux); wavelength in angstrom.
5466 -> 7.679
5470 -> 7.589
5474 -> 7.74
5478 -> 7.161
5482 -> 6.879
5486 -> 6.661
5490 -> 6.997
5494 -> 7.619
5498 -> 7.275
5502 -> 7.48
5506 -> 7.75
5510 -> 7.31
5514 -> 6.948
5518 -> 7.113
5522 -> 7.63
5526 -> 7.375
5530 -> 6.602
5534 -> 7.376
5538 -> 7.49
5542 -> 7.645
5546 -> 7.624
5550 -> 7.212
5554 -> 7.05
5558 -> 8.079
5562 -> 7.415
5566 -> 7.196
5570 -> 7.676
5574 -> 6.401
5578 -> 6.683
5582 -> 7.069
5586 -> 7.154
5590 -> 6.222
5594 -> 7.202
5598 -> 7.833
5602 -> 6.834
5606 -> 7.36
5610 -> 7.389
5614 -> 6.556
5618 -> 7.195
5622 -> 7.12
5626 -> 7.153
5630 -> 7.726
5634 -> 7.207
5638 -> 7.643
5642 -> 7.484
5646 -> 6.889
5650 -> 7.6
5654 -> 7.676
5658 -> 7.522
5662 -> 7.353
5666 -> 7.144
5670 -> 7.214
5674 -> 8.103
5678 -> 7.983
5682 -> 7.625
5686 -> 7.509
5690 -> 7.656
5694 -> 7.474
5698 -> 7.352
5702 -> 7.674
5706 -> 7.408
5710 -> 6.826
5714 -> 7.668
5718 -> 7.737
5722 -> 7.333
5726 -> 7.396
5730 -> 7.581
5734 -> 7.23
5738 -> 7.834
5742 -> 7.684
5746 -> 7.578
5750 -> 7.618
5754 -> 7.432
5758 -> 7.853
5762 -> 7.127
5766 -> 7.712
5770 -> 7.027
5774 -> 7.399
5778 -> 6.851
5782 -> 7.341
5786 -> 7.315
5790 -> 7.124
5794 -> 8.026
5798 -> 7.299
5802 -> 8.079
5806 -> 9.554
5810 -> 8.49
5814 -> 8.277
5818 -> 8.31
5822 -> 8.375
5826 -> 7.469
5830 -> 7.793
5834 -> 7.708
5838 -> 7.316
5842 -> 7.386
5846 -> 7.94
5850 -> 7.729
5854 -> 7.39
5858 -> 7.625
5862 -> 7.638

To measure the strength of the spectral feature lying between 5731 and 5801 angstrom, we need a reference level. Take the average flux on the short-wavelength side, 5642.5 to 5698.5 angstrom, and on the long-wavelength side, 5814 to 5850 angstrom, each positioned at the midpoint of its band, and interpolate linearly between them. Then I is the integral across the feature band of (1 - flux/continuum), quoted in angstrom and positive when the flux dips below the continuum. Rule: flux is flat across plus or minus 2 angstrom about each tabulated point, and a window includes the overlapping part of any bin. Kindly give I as 2.2 angstrom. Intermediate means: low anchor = 7.51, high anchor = 7.81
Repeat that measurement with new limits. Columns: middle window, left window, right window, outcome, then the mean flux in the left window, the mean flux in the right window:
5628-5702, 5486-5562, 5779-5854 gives 0.7 angstrom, 7.35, 7.84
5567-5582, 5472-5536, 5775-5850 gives 0.8 angstrom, 7.24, 7.81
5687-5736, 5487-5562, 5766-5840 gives 1.2 angstrom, 7.36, 7.76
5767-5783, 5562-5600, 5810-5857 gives 1.0 angstrom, 7.07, 7.82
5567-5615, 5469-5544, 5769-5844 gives 2.4 angstrom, 7.29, 7.75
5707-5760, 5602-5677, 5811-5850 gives 0.5 angstrom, 7.35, 7.85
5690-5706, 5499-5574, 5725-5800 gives -0.2 angstrom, 7.36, 7.44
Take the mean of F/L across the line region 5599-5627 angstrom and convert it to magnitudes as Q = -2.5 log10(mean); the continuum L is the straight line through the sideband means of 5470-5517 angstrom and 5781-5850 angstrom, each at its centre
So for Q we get 0.06 mag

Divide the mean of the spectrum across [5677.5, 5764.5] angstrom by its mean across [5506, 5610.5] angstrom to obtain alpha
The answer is 1.0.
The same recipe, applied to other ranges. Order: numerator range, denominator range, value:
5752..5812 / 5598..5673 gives 1.05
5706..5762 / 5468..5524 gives 1.03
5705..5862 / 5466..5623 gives 1.06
